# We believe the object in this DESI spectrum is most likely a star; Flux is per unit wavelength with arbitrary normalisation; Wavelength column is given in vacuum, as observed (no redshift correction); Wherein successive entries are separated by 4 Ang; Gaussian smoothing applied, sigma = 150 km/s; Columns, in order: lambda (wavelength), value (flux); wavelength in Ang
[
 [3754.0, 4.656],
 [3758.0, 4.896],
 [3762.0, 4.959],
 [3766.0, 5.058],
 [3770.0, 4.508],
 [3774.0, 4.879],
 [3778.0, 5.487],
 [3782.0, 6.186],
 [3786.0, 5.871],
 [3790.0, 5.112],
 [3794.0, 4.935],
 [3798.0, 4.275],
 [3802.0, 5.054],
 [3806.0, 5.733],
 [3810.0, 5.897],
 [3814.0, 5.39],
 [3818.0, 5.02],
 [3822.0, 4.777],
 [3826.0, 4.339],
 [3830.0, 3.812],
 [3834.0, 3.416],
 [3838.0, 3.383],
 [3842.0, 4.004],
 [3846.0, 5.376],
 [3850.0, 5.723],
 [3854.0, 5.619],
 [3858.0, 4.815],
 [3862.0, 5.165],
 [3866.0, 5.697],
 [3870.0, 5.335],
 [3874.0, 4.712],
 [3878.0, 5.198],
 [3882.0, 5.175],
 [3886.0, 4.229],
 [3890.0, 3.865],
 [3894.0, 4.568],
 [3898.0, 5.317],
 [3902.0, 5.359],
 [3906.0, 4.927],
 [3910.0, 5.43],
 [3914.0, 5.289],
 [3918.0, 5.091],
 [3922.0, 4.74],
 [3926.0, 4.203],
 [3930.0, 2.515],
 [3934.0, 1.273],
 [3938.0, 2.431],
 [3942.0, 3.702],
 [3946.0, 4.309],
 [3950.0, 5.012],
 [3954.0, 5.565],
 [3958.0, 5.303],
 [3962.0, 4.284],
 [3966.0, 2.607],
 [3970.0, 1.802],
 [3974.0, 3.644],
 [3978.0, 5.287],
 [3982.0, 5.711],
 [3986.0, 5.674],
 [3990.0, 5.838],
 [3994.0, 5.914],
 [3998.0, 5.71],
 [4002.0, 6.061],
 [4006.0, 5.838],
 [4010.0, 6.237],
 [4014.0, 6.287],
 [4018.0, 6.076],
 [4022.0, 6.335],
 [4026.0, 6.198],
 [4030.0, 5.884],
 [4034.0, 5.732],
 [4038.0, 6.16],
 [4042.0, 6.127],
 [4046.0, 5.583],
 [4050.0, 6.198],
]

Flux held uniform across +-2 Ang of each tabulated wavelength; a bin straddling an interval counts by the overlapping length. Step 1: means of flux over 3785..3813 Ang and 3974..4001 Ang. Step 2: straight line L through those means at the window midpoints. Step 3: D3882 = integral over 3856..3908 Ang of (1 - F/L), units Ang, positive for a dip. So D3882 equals 4.2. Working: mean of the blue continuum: 5.25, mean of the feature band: 4.95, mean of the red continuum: 5.55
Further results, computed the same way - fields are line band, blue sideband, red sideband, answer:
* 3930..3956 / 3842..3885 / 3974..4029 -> 9.1 Ang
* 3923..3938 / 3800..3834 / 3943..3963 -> 6.5 Ang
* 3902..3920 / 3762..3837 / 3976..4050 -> 0.9 Ang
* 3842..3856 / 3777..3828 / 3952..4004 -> -0.6 Ang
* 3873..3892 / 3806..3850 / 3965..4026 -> 0.9 Ang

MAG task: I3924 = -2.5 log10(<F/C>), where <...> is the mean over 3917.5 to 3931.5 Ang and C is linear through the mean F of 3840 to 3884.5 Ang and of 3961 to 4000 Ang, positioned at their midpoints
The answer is 0.19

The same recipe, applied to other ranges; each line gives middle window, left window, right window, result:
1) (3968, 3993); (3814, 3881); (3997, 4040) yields 0.224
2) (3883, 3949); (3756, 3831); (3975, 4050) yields 0.291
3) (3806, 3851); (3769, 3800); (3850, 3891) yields 0.097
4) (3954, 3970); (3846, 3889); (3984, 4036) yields 0.391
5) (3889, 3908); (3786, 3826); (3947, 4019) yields 0.060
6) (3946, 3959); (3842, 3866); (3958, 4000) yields -0.075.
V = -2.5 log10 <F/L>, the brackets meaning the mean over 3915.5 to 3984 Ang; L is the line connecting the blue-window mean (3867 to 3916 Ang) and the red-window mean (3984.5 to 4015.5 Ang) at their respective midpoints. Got 0.35 mag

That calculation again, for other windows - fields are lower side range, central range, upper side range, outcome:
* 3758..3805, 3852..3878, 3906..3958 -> -0.13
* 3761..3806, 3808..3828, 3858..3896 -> -0.01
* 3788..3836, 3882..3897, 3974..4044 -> 0.18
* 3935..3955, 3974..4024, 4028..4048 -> -0.14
